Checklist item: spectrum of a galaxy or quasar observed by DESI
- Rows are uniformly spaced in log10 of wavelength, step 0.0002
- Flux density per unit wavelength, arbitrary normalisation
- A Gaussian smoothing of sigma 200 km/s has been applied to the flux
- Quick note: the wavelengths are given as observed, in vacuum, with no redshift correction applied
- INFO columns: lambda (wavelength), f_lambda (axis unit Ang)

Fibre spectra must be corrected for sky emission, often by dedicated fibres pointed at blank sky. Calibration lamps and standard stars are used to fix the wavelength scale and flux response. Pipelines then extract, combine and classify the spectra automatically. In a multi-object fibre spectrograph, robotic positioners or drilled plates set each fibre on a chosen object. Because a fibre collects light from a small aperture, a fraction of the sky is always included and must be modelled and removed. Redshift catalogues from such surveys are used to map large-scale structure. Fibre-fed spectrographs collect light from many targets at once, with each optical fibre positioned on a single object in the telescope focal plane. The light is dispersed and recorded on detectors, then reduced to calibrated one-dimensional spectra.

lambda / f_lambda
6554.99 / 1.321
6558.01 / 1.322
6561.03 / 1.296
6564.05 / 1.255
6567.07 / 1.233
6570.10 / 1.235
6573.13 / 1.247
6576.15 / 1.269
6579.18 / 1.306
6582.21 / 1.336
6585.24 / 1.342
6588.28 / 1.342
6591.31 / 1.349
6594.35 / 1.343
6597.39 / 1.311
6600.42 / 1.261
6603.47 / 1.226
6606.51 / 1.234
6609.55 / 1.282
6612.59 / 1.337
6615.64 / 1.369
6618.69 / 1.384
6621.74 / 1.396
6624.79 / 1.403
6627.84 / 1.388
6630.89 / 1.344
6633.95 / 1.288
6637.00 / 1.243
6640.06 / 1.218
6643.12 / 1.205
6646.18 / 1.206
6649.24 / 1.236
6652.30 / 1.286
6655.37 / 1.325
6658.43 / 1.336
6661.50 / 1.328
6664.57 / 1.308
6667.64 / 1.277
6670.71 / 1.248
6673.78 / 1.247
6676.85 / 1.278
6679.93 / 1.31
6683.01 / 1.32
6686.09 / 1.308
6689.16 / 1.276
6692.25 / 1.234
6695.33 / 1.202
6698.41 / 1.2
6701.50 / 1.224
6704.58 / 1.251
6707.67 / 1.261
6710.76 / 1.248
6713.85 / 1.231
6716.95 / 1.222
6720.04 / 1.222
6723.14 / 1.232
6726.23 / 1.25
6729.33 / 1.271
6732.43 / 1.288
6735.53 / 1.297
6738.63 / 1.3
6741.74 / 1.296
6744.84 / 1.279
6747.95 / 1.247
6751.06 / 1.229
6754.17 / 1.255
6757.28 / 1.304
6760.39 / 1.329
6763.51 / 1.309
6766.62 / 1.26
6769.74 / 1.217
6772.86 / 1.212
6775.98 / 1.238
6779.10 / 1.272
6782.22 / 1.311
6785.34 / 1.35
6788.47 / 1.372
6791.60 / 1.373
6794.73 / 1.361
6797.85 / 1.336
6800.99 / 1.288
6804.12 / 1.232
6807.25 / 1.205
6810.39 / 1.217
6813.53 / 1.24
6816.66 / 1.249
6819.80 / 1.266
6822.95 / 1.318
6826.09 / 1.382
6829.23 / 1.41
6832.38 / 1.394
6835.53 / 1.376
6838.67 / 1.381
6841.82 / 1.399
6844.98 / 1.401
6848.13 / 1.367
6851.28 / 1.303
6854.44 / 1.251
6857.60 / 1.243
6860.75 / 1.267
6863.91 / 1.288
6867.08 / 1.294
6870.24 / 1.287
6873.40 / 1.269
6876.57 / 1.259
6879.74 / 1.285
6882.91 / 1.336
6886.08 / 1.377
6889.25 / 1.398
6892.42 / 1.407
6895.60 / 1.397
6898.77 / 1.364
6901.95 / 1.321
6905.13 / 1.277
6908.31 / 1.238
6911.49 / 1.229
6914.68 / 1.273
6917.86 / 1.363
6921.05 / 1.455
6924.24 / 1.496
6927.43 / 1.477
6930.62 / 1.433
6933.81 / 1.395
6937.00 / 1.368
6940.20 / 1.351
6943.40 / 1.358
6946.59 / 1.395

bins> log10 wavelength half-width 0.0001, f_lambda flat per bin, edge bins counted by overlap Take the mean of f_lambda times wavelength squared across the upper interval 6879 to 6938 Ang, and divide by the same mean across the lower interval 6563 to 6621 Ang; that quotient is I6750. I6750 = 1.15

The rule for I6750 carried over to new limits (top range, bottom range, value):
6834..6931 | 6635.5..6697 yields 1.12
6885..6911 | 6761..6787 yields 1.09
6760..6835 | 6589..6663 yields 1.05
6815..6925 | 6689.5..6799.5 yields 1.09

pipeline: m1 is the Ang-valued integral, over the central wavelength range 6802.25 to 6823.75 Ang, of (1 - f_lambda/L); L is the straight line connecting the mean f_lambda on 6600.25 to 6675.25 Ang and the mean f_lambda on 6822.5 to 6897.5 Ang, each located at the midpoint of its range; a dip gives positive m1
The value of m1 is 1.36 Ang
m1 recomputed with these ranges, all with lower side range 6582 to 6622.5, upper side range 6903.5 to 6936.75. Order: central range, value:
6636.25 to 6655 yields 1.25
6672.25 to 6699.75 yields 1.39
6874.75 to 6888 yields 0.42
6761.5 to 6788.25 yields 1.33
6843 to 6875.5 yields 1.39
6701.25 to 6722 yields 1.52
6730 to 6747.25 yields 0.65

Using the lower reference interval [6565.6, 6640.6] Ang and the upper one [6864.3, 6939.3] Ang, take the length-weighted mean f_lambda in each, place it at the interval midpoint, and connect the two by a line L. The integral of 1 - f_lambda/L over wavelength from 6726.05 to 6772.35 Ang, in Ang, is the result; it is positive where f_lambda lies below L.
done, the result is 1.8 Ang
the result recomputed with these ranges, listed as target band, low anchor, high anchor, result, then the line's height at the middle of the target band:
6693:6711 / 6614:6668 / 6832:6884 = 1.1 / 1.31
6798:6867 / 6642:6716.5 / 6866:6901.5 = 0.4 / 1.32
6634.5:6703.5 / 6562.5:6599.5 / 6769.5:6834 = 1.8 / 1.3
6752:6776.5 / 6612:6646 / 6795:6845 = 1.0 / 1.32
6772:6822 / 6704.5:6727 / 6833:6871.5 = 0.2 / 1.29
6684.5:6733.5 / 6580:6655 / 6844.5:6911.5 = 2.4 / 1.31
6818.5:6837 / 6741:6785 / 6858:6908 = -0.9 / 1.3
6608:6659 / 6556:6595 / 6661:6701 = -1.0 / 1.28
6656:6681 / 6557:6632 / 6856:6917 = 0.4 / 1.31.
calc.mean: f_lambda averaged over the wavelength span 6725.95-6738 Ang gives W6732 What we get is 1.28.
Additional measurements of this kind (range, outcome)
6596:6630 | 1.33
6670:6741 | 1.26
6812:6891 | 1.32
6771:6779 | 1.23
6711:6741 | 1.26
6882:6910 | 1.35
